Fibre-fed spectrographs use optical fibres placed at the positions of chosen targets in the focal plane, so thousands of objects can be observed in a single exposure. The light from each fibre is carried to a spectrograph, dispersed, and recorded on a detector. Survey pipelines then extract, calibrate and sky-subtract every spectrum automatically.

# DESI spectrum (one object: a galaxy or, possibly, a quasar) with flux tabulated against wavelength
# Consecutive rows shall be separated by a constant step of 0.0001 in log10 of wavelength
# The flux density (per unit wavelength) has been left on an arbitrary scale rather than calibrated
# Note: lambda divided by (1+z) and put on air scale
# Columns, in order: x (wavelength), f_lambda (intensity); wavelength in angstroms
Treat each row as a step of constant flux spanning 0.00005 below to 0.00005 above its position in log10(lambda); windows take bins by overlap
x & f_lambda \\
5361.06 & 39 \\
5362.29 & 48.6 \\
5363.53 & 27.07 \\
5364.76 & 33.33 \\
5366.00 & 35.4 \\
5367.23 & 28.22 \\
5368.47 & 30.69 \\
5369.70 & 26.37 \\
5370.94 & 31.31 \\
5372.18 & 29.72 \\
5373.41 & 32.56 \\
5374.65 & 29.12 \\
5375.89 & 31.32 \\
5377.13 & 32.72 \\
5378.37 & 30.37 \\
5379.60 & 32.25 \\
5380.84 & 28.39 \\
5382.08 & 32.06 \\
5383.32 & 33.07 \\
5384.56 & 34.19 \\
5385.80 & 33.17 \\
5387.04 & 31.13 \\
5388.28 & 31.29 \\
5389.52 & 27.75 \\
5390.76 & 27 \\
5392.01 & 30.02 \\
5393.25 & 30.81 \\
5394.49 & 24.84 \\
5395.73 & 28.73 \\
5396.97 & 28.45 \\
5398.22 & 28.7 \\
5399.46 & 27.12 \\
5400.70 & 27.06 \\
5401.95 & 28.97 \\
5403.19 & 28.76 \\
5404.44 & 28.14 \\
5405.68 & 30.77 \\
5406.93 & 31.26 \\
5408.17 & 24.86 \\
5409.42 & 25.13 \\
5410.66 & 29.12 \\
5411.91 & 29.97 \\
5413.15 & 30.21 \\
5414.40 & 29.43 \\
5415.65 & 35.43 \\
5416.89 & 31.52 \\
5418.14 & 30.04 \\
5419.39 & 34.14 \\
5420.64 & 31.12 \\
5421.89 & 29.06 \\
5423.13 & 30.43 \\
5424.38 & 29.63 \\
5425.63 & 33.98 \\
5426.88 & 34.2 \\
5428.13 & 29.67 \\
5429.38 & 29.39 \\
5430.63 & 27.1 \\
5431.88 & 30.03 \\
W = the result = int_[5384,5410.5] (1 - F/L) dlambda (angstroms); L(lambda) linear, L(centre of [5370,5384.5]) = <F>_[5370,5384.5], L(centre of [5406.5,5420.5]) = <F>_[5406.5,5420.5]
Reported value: 1.4 angstroms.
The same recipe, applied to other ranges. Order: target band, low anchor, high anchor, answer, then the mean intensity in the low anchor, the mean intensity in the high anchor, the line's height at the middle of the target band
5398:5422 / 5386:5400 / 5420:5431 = 0.2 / 28.9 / 30.6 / 29.8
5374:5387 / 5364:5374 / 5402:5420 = -0.4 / 30.9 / 29.9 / 30.6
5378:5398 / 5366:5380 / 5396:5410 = -0.5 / 30.6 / 28.1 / 29.4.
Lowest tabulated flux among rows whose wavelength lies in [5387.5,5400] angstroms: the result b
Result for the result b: 24.84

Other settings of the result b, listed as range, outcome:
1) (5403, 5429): 24.86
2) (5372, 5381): 28.39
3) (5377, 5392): 27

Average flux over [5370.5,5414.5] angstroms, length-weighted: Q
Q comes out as 29.7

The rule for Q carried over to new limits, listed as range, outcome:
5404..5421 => 30.1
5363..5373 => 30.4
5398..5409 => 28.3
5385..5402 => 29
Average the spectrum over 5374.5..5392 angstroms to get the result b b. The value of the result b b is 31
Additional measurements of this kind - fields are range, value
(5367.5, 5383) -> 30.6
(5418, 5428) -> 31.6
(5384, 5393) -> 30.6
